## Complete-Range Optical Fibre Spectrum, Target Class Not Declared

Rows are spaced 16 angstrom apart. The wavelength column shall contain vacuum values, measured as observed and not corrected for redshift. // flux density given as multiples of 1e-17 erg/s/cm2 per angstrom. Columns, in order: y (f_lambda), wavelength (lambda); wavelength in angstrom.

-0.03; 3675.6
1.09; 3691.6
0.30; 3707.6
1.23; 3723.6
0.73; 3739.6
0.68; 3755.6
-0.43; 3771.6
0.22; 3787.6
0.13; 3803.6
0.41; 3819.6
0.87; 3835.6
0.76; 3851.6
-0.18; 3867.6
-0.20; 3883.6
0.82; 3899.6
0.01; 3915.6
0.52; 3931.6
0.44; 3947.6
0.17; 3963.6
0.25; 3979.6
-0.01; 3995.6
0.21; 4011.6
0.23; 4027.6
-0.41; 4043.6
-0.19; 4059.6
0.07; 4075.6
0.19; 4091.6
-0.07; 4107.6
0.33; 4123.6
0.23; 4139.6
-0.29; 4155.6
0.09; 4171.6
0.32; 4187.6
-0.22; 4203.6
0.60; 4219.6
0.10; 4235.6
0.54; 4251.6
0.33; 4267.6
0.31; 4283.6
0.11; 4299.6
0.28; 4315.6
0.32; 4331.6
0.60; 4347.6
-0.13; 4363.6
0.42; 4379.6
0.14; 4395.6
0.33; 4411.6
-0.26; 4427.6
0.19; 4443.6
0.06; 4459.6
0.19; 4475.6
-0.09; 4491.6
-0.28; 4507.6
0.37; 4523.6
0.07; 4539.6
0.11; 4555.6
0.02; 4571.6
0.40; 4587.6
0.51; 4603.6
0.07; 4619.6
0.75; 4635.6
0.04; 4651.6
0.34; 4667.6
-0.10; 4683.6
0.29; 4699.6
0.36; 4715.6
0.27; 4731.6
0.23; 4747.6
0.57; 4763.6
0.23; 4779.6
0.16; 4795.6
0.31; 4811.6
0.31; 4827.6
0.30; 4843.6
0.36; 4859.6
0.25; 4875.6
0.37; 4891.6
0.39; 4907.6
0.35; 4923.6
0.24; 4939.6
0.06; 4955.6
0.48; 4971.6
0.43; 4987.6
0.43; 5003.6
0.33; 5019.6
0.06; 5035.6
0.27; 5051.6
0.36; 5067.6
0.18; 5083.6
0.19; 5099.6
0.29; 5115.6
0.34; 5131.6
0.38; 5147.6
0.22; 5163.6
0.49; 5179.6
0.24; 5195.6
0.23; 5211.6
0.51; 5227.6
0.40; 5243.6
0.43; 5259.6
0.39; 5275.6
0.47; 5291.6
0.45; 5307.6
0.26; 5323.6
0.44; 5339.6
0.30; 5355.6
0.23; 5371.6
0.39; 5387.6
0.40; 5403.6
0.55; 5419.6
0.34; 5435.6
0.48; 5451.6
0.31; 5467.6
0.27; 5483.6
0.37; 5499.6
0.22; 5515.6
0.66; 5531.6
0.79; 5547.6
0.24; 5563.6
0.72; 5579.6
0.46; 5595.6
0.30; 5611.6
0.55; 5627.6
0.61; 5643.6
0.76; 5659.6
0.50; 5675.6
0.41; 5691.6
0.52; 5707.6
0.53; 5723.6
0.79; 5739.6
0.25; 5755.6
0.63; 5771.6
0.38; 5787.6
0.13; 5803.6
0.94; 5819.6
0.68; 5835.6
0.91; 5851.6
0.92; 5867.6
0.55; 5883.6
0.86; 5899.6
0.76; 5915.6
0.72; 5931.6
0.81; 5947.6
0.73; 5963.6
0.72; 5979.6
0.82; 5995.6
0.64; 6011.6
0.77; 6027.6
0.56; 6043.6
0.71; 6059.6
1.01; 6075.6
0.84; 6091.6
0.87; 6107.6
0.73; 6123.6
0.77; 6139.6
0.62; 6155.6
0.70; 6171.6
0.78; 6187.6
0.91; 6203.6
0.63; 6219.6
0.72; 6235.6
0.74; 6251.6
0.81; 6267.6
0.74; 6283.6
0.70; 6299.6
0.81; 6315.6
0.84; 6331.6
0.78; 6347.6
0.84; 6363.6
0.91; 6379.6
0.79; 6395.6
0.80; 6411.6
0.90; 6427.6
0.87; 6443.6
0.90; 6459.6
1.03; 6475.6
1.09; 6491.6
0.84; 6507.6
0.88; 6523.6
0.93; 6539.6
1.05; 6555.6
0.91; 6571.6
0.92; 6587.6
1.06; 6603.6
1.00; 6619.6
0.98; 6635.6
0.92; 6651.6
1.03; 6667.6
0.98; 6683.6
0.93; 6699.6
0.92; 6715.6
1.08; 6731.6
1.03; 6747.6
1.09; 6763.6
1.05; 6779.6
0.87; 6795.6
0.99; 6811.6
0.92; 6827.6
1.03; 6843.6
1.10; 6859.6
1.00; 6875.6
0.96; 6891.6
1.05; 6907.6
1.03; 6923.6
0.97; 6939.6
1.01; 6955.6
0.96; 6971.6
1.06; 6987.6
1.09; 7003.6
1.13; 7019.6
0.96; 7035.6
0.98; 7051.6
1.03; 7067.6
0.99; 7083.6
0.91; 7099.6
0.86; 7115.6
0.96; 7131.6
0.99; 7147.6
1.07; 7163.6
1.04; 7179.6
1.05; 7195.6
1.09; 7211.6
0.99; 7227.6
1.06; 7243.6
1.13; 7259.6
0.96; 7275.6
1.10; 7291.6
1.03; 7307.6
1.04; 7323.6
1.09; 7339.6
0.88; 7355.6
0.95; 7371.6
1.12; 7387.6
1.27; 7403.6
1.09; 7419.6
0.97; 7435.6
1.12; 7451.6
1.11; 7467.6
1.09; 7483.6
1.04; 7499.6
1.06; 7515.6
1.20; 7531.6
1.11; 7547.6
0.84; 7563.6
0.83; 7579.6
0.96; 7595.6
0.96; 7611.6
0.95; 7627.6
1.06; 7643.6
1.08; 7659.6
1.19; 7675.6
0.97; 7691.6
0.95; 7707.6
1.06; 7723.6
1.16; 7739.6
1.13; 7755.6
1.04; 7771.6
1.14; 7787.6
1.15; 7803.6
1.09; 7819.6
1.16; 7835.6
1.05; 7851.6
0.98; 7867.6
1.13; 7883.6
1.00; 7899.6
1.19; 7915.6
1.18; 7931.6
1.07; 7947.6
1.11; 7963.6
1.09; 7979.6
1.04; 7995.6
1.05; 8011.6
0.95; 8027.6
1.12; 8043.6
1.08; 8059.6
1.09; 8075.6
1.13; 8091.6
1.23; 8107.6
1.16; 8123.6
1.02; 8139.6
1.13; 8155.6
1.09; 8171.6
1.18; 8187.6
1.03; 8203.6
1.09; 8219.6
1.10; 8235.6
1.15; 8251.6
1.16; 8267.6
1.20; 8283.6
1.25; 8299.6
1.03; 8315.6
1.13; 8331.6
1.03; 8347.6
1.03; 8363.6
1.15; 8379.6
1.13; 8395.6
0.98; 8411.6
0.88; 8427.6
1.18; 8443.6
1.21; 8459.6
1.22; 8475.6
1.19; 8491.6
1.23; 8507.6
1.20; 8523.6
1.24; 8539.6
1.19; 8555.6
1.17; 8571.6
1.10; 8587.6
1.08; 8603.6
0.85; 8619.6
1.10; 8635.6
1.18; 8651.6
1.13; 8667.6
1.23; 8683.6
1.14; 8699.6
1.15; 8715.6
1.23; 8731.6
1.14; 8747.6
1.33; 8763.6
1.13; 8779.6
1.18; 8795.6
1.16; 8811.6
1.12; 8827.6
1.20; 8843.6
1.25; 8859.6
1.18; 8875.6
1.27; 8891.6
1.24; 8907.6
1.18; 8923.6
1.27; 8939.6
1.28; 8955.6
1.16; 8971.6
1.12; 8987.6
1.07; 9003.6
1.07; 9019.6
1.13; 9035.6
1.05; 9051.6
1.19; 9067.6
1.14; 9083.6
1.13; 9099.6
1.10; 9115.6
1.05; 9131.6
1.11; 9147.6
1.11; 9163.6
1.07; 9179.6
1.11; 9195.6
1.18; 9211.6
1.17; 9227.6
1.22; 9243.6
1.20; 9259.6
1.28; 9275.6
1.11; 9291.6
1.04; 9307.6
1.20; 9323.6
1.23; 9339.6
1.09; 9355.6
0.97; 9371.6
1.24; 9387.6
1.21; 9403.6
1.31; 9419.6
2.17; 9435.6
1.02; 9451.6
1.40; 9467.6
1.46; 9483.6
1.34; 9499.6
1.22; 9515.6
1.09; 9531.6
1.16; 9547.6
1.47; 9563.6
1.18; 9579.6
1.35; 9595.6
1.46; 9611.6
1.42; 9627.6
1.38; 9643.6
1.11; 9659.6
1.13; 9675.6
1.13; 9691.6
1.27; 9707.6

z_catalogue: 0.46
